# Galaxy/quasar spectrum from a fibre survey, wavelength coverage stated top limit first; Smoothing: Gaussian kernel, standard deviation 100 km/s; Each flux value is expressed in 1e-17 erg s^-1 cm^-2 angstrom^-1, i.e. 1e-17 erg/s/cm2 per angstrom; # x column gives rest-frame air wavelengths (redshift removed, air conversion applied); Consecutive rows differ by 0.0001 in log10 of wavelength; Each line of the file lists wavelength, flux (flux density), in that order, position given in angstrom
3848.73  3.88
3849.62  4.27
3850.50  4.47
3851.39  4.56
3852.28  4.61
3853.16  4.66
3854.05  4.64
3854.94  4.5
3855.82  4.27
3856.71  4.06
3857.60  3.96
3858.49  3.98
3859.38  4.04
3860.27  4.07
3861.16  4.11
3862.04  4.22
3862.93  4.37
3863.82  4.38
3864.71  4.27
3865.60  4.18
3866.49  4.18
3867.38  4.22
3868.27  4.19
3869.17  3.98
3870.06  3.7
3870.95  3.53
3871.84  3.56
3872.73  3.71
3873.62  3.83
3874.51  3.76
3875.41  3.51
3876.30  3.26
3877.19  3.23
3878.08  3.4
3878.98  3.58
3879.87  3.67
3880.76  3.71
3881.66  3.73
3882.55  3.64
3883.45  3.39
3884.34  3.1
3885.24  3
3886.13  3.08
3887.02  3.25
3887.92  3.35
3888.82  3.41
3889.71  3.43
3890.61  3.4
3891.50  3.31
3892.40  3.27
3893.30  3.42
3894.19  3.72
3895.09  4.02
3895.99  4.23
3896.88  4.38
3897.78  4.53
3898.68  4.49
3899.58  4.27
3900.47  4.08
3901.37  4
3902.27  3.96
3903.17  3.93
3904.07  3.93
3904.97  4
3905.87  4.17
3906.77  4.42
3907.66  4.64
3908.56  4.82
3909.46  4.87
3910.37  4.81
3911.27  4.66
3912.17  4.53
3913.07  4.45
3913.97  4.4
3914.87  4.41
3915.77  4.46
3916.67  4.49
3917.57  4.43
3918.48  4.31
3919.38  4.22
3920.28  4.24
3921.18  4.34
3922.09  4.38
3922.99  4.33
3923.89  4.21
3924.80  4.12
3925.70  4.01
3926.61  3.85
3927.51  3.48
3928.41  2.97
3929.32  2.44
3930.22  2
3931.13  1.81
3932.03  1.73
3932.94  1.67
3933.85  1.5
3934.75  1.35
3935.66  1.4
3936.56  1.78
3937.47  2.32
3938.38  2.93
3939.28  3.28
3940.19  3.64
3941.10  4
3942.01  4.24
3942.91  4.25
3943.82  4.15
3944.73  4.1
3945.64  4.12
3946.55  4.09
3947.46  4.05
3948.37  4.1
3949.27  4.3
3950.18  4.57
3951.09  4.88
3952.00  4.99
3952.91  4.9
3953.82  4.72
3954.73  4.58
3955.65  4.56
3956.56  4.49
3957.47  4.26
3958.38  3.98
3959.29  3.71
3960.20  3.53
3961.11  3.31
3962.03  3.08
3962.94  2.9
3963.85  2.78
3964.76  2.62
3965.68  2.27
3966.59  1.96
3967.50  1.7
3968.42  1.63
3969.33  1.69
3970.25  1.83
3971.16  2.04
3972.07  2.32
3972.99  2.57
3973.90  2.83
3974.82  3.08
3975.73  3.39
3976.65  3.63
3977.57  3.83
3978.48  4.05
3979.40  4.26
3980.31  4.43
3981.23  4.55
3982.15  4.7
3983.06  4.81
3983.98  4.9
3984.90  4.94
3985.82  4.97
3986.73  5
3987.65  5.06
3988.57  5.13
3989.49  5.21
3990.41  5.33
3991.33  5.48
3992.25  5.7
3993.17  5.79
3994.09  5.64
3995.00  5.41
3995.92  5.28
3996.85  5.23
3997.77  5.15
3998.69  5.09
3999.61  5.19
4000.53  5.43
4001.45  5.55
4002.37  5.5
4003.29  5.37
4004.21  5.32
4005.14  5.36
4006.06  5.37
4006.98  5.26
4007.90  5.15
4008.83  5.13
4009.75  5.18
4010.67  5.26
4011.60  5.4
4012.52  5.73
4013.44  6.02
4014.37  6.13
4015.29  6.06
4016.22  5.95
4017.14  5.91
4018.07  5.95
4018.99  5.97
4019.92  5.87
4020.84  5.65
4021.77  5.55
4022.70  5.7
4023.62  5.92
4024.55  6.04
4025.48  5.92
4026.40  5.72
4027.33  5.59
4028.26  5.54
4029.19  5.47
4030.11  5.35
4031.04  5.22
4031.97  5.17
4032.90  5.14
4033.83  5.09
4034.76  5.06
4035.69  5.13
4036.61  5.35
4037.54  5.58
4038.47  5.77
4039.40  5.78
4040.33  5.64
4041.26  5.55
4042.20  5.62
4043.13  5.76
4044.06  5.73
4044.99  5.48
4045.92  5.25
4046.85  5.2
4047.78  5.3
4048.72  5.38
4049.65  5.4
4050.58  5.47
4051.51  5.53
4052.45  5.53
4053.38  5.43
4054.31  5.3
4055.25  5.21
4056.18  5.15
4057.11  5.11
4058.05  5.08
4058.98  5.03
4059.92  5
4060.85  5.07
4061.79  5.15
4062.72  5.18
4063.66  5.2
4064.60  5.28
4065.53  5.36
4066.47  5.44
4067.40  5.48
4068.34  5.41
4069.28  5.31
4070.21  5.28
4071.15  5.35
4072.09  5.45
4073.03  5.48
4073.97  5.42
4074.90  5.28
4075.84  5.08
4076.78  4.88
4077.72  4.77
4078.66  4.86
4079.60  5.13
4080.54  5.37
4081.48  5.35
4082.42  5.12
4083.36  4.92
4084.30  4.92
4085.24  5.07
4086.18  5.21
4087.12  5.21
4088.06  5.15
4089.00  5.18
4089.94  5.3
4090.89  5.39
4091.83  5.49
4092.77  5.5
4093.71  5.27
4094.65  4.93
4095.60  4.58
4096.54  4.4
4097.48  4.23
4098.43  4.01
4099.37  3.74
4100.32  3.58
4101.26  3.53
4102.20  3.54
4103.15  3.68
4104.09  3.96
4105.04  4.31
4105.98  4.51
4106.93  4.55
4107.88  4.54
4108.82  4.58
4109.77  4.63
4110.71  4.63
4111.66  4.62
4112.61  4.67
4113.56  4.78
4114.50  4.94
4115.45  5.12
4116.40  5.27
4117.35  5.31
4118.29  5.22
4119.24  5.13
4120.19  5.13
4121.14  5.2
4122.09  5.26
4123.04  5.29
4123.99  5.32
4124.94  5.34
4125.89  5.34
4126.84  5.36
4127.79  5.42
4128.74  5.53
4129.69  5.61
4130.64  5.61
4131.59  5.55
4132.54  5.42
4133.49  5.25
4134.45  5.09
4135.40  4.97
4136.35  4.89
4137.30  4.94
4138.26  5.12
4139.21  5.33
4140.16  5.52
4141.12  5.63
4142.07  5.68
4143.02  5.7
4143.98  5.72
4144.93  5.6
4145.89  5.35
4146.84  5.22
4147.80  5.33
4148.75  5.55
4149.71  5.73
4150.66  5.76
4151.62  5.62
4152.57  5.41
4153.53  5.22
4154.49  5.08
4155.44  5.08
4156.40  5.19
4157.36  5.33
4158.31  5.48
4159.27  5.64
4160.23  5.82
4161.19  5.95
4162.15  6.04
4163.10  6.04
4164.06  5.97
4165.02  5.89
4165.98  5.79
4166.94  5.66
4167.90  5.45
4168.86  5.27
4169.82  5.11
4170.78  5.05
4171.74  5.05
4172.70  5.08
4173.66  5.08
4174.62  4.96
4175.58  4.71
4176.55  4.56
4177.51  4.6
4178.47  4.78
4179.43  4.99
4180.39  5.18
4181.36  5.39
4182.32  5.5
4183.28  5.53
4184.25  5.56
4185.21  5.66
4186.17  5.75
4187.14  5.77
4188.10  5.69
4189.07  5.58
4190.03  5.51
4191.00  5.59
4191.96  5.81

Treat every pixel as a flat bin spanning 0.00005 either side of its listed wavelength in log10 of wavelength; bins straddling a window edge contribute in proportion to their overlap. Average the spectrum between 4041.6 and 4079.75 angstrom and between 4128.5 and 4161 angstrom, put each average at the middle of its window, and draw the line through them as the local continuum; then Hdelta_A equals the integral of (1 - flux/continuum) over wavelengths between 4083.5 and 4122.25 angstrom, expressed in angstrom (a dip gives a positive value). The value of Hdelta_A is 4.5 angstrom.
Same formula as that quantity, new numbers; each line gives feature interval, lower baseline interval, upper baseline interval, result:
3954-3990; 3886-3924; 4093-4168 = 6.60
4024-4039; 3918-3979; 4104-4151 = -4.48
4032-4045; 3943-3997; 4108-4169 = -2.58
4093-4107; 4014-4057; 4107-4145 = 2.90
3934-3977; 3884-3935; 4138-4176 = 7.91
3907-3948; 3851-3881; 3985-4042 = 8.40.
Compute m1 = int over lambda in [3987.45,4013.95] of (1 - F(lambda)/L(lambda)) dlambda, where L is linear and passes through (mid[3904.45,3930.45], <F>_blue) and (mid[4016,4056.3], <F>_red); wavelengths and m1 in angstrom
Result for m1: -1.3 angstrom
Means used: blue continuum 4.17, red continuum 5.53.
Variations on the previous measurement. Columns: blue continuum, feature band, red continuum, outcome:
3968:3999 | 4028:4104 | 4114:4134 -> -4.14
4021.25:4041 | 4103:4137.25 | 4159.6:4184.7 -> 2.49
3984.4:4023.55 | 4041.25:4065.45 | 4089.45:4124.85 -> -1.00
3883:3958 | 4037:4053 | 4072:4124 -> -3.49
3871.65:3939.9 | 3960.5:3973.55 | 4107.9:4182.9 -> 5.46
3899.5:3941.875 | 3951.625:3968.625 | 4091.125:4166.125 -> 1.88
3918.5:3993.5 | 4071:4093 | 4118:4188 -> -2.03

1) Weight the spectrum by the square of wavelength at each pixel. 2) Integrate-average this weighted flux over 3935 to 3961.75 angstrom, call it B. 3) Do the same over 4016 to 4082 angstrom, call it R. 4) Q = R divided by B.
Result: 1.46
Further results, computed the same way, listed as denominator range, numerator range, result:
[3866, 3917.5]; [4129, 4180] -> 1.56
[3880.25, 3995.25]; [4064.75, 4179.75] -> 1.48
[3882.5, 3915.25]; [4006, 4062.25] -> 1.48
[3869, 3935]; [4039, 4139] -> 1.50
